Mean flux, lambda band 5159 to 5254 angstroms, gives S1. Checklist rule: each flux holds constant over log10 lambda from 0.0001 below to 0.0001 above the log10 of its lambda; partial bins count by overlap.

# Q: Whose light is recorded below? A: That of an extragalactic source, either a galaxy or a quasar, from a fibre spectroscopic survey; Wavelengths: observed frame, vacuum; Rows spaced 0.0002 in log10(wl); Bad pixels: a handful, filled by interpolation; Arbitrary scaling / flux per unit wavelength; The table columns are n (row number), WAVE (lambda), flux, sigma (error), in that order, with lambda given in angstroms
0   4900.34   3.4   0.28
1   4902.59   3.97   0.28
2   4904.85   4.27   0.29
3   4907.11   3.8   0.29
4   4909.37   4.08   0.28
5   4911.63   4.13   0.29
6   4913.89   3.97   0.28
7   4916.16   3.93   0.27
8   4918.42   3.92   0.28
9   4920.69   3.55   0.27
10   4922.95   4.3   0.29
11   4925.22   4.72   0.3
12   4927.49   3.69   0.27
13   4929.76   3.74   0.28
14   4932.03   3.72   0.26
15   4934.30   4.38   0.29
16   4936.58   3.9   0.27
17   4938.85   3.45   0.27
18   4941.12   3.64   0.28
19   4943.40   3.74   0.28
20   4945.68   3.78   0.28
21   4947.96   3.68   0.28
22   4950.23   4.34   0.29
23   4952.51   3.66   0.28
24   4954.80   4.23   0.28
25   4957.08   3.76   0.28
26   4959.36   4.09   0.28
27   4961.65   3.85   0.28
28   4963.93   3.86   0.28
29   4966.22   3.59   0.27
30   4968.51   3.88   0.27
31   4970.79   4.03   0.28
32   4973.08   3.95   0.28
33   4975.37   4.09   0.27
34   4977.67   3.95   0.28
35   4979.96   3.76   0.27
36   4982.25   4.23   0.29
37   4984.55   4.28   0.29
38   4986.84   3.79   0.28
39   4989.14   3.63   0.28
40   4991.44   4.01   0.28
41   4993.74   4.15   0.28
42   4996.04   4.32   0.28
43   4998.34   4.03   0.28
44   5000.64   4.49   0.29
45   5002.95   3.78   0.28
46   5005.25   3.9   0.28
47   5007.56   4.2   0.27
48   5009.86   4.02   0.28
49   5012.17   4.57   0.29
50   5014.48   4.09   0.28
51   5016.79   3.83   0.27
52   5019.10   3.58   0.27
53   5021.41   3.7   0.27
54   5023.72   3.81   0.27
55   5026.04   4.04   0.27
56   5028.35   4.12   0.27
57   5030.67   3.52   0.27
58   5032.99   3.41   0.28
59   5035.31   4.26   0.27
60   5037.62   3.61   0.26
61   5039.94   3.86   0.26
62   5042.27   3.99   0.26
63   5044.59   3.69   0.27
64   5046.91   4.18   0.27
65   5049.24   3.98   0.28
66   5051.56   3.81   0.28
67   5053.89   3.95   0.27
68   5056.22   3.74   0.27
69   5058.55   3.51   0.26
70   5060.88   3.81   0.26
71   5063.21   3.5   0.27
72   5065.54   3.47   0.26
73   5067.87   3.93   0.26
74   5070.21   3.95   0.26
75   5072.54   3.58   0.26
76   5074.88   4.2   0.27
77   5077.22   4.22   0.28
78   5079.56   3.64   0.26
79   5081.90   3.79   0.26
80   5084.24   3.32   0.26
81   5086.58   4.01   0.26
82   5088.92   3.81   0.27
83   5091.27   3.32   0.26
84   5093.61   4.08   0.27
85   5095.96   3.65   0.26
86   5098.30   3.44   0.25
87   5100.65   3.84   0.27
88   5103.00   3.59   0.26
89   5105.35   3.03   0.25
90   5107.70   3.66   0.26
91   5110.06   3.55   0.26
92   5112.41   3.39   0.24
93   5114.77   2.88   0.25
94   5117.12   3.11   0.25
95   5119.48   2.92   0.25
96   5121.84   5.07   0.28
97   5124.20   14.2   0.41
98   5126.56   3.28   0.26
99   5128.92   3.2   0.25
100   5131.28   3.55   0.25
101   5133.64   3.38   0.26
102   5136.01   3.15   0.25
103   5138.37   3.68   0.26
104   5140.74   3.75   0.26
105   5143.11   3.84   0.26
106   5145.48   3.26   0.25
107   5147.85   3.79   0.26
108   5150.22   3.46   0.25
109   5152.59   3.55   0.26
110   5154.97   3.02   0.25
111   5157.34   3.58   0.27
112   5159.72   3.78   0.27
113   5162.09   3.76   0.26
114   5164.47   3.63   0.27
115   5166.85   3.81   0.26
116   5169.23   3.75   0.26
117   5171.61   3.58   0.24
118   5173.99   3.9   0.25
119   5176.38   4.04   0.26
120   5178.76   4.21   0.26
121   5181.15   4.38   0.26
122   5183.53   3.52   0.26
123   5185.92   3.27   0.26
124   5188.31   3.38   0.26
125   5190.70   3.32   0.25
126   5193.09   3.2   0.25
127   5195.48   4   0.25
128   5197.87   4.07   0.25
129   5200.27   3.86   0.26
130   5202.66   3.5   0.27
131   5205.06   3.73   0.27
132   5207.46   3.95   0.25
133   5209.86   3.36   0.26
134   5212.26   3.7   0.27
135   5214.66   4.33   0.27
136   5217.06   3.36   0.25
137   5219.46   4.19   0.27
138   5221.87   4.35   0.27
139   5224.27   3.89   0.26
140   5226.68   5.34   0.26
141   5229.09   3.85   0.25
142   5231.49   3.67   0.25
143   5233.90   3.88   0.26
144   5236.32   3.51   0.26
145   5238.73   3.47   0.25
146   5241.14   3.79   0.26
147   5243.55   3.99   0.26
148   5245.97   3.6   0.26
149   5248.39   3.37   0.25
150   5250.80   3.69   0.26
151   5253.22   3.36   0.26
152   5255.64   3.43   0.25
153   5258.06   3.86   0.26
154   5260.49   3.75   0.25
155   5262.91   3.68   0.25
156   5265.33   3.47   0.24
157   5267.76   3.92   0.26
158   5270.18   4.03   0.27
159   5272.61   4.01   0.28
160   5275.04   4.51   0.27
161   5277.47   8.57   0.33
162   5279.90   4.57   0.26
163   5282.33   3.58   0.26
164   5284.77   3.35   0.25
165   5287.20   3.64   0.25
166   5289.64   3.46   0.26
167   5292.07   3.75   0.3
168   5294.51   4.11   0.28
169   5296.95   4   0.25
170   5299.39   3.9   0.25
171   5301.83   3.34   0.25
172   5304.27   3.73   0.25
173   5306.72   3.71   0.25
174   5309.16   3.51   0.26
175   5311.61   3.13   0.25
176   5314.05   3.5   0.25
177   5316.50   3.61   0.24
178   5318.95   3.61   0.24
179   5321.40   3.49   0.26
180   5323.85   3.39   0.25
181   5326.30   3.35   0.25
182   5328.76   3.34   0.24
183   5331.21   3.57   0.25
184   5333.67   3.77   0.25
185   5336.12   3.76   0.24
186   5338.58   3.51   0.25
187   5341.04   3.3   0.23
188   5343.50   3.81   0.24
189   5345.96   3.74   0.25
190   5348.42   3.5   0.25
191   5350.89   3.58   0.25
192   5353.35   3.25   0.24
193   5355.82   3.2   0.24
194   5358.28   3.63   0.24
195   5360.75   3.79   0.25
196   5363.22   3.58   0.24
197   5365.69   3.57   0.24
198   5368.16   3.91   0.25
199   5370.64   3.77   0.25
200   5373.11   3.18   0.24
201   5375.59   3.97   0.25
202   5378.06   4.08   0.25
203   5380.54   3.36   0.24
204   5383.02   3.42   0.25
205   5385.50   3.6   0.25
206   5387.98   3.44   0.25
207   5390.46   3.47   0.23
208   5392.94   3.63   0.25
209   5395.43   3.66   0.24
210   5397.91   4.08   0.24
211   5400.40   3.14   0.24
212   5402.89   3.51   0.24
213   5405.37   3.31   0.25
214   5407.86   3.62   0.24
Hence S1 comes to 3.79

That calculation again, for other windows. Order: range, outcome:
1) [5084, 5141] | 3.97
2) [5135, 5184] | 3.69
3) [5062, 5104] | 3.74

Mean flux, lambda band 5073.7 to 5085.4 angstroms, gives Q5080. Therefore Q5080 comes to 3.83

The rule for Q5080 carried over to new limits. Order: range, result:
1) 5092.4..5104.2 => 3.72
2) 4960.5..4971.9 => 3.84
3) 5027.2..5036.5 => 3.83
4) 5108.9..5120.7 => 3.18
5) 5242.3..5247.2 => 3.79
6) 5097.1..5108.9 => 3.51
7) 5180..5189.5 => 3.64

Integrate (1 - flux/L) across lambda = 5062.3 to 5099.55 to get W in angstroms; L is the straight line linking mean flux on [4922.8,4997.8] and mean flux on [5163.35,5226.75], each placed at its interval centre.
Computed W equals 1.23 angstroms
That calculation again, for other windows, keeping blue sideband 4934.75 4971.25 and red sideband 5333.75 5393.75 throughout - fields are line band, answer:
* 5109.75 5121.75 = 1.4 angstroms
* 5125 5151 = 0.6 angstroms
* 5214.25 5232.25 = -2.2 angstroms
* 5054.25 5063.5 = 0.2 angstroms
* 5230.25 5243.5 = -0.1 angstroms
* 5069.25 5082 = -0.4 angstroms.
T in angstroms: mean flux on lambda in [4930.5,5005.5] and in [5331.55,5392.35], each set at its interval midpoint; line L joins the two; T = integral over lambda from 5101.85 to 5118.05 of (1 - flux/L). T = 2.1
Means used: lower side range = 3.94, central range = 3.32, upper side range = 3.59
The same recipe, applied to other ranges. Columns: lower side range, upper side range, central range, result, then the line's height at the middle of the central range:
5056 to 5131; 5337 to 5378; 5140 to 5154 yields 1.0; 3.89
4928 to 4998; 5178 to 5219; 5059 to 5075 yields 0.4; 3.83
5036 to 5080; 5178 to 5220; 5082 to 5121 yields 3.1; 3.8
